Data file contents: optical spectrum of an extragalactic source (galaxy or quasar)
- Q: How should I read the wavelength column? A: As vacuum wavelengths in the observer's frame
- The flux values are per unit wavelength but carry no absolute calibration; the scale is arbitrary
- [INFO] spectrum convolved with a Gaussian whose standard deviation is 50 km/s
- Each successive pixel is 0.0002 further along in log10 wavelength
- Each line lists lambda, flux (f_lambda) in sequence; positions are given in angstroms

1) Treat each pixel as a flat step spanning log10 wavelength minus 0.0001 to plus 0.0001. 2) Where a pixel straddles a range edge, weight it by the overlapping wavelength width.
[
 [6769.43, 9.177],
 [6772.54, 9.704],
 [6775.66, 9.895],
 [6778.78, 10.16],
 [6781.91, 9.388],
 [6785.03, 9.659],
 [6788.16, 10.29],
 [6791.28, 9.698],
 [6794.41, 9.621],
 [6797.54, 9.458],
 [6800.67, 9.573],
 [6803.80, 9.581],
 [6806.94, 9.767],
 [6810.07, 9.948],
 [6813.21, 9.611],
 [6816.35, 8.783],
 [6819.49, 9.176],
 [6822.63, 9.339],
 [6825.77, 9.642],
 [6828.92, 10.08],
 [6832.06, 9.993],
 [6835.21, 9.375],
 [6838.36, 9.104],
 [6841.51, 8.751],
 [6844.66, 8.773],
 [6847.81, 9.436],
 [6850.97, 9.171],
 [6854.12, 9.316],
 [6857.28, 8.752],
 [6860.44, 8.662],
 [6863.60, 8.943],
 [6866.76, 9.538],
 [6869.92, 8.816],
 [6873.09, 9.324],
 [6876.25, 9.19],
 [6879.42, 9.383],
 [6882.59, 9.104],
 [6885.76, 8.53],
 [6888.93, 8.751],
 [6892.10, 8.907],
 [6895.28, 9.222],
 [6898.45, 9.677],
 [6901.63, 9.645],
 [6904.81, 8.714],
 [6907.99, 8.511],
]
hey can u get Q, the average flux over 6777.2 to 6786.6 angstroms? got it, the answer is 9.73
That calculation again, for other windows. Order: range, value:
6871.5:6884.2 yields 9.25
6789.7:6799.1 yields 9.6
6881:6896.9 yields 8.91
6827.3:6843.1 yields 9.46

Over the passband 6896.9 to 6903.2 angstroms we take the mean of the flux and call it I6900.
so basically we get 9.66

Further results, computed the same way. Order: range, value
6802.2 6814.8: 9.72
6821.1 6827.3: 9.49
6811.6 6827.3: 9.31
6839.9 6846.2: 8.77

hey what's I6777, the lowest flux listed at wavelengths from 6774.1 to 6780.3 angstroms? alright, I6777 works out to 9.895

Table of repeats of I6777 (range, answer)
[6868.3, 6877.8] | 8.816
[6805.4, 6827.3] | 8.783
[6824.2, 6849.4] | 8.751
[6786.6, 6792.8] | 9.698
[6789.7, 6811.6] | 9.458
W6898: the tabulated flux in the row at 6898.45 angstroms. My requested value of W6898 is 9.677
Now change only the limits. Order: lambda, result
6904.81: 8.714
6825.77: 9.642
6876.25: 9.19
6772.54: 9.704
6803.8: 9.581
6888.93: 8.751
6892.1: 8.907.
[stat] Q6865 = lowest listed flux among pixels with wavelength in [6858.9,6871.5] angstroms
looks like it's 8.662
